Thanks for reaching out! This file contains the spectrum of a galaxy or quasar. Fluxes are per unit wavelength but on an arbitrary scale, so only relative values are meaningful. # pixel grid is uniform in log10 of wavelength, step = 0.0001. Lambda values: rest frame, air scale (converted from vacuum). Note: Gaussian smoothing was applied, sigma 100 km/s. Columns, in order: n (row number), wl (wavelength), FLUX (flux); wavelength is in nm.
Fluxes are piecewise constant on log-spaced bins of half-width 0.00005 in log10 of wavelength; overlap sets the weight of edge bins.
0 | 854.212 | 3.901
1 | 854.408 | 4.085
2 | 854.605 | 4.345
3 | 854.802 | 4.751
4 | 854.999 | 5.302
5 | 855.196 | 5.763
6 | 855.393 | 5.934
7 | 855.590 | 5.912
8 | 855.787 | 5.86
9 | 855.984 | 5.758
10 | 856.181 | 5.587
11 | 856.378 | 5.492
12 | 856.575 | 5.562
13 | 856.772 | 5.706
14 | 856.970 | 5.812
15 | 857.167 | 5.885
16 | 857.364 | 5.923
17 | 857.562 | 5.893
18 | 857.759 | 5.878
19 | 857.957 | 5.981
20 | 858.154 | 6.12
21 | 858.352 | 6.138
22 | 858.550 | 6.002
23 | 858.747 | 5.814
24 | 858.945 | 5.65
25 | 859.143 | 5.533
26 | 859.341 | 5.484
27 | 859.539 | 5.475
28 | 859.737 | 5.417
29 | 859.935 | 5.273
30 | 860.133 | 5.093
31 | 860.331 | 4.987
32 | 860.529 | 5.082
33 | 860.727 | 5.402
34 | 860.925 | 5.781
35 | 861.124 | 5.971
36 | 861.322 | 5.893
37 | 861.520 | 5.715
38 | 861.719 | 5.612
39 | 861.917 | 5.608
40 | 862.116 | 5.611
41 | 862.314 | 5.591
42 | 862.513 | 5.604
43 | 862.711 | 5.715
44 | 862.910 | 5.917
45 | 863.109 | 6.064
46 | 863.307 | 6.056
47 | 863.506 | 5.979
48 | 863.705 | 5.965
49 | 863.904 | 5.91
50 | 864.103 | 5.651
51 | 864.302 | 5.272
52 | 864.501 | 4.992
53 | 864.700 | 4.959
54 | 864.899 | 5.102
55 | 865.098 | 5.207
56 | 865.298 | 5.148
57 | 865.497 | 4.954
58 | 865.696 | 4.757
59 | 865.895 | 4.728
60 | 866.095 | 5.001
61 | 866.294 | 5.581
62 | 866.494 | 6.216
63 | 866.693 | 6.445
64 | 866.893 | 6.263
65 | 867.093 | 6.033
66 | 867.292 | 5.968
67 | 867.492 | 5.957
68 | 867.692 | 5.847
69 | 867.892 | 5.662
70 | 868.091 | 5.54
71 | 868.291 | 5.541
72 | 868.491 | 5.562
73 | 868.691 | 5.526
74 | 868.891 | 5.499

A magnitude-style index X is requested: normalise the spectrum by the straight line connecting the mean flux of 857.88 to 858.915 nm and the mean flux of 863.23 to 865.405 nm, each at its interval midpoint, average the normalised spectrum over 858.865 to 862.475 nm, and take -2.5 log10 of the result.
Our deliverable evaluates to 0.05 mag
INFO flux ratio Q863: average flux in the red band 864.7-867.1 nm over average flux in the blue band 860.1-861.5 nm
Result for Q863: 1.0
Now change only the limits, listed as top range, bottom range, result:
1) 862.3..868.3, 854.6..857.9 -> 0.99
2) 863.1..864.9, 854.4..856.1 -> 1.04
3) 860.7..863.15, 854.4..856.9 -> 1.05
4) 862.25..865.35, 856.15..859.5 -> 0.96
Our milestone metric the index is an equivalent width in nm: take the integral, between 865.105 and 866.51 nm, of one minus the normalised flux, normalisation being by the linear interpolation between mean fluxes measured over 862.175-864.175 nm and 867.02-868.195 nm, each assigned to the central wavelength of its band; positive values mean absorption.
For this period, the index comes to 0.17 nm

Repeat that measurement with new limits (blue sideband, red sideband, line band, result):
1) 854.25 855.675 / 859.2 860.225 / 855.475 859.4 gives -0.43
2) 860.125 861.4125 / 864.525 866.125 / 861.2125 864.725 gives -0.30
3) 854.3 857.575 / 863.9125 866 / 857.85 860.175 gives -0.14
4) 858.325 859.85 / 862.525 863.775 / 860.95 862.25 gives 0.02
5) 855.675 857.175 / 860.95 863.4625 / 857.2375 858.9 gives -0.07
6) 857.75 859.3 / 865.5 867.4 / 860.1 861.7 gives 0.08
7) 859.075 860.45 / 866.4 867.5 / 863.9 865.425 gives 0.17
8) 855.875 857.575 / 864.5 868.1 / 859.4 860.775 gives 0.10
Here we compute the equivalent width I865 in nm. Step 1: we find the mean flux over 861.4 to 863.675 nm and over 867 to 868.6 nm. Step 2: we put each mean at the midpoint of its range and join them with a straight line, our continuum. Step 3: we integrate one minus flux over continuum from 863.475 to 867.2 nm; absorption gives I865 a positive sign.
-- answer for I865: 0.19 nm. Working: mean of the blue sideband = 5.78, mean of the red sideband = 5.76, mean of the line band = 5.47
